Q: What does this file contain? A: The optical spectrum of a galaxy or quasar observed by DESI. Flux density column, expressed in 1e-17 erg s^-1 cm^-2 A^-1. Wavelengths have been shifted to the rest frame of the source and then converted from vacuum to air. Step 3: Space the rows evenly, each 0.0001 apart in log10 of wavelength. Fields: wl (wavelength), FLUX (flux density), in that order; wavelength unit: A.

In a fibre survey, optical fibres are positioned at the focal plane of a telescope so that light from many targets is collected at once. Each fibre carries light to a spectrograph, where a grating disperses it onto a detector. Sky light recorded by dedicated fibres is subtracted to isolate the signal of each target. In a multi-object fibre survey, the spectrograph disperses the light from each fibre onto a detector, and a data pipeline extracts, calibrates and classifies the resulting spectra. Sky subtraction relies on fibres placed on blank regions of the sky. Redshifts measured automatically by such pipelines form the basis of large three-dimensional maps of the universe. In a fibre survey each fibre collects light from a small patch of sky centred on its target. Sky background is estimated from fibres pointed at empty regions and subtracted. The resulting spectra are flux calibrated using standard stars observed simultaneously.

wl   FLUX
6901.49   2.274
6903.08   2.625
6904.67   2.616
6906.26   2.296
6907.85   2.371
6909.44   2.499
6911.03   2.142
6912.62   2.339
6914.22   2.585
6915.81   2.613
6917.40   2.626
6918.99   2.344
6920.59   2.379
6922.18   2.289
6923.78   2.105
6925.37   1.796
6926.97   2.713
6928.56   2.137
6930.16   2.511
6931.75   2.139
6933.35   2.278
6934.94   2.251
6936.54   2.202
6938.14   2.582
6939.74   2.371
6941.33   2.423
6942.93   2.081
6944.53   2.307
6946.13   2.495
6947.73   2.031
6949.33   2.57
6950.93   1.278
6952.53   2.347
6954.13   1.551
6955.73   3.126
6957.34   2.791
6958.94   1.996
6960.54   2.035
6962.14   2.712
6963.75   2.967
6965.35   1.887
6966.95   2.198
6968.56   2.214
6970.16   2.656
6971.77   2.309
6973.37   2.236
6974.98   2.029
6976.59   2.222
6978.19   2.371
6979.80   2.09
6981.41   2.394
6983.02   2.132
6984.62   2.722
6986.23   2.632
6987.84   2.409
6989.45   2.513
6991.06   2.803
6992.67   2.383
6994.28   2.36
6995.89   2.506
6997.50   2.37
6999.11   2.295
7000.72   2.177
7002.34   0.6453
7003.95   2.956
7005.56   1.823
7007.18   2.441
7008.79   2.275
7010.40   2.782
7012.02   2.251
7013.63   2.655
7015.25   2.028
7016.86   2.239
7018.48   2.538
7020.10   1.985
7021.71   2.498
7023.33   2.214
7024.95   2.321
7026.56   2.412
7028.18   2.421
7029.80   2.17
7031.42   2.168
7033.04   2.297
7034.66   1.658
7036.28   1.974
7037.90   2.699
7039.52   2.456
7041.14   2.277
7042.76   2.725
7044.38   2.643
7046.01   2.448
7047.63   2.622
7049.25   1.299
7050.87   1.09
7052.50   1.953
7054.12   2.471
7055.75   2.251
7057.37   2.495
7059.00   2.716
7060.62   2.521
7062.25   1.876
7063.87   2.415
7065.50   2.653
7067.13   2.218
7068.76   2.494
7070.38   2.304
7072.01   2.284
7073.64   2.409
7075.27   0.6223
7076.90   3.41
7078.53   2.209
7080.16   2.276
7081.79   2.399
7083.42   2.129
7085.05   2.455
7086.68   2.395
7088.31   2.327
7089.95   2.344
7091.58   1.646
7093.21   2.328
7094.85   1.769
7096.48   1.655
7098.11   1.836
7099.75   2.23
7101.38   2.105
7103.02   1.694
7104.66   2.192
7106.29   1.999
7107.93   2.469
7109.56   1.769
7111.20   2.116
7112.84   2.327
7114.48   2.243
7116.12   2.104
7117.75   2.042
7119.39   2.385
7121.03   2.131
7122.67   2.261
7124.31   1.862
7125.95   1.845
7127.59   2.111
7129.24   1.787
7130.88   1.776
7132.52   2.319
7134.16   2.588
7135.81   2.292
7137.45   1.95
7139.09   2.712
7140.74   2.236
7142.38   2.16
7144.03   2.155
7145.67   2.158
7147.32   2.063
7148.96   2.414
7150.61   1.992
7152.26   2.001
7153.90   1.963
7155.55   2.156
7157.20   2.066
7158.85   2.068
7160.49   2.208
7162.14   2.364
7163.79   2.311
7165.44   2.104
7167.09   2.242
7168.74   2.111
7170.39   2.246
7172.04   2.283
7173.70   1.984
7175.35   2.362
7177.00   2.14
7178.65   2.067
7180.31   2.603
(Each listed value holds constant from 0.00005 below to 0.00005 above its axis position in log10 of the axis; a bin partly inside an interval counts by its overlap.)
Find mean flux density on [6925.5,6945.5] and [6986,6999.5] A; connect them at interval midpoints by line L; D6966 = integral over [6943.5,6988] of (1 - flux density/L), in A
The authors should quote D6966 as 1.7 A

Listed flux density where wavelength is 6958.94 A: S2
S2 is 1.996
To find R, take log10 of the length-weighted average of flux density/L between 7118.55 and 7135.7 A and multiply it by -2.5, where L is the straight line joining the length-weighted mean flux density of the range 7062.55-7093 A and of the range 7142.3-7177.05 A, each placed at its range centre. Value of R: 0.05 mag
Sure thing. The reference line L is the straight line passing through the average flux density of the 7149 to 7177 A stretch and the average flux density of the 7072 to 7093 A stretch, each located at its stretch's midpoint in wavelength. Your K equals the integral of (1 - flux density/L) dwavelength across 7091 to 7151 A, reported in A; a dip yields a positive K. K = 2.46 A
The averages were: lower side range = 2.22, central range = 2.1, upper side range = 2.16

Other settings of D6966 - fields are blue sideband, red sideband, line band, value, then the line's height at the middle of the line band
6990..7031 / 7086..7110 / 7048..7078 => -0.7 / 2.15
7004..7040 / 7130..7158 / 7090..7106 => 1.9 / 2.22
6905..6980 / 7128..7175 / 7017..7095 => -0.9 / 2.23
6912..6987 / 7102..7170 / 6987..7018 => -0.6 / 2.27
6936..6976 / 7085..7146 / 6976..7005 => -0.9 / 2.26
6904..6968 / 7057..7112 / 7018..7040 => -0.2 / 2.24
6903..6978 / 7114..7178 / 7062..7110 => 0.8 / 2.21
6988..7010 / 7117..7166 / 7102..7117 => 0.5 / 2.18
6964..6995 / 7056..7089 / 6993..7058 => 2.7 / 2.34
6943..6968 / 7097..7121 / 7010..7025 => -0.9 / 2.21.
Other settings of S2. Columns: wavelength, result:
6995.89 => 2.506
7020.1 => 1.985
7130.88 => 1.776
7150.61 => 1.992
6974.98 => 2.029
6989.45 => 2.513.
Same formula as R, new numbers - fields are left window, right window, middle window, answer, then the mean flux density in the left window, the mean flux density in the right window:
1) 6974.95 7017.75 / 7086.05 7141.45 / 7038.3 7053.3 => 0.03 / 2.32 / 2.11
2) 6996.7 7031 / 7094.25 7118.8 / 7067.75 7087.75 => -0.09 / 2.26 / 2.04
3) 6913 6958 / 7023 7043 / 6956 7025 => -0.02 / 2.32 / 2.28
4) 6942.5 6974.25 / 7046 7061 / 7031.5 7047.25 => -0.08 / 2.29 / 2.16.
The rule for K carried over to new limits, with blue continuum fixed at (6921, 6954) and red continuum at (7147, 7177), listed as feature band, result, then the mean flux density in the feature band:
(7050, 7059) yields 0.37 A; 2.11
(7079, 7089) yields -0.63 A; 2.33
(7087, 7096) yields 0.42 A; 2.08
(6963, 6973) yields -0.63 A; 2.36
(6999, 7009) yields 0.68 A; 2.06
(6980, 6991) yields -1.24 A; 2.47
